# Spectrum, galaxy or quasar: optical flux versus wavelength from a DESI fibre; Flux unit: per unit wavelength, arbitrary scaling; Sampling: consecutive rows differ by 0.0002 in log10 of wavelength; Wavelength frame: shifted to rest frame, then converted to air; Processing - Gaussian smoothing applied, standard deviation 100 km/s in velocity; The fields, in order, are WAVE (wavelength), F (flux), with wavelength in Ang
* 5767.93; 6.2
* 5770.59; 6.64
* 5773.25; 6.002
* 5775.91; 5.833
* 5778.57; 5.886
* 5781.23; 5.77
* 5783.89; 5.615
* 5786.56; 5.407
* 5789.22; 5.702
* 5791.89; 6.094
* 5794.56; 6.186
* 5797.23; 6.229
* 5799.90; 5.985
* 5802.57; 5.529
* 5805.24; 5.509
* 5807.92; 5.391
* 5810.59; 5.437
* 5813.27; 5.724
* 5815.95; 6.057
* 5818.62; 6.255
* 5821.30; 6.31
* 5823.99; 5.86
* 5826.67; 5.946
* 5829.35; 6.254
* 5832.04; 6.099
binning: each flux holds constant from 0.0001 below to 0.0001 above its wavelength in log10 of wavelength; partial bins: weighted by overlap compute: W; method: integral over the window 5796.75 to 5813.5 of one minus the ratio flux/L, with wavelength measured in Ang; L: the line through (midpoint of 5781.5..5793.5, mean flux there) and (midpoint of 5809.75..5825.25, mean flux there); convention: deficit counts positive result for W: 0.6 Ang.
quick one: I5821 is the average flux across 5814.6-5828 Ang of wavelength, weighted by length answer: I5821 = 6.09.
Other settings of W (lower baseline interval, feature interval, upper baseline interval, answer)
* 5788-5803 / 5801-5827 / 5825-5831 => 1.1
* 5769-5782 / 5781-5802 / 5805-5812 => -0.5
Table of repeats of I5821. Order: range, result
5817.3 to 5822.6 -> 6.28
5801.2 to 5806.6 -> 5.52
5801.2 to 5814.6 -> 5.52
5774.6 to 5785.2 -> 5.78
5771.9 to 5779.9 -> 5.91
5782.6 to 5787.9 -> 5.51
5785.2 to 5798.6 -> 5.92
